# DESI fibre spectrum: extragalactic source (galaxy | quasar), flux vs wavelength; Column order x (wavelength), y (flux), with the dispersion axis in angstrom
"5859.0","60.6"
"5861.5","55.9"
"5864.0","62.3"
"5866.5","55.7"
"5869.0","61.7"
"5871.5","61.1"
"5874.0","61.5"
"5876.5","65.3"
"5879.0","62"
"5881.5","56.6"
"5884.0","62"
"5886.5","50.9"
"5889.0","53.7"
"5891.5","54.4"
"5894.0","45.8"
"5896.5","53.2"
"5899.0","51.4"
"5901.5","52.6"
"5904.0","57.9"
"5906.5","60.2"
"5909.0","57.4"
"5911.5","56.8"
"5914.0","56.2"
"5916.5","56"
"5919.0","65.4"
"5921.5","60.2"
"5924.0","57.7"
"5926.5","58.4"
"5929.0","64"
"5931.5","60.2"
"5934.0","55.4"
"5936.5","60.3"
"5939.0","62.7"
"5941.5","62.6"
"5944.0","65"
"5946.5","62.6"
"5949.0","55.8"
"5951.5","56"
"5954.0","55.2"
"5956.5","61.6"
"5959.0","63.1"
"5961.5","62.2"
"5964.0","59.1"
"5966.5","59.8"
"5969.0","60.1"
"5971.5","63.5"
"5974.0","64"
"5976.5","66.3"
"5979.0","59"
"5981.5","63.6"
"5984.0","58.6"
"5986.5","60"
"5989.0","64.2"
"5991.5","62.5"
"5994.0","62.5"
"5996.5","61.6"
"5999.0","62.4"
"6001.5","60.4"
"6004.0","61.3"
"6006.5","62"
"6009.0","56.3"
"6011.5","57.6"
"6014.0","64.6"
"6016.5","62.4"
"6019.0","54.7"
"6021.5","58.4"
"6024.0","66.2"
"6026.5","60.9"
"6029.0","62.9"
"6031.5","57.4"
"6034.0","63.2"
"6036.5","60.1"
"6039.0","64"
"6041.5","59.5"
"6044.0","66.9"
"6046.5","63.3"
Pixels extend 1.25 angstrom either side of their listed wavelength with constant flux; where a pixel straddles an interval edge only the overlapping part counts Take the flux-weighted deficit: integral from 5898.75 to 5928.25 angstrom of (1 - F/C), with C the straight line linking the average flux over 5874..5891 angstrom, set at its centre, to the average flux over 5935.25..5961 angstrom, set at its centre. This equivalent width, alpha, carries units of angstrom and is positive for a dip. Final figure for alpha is 0.8 angstrom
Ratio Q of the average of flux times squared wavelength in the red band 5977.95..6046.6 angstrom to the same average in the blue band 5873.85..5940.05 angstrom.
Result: 1.10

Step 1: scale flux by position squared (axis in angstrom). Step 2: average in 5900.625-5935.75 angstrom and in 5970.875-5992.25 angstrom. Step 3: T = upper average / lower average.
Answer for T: 1.09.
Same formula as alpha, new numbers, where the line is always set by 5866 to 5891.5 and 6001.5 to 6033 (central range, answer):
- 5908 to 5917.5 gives 0.4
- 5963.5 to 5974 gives -0.2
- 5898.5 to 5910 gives 0.6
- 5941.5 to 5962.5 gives -0.2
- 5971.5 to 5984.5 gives -0.6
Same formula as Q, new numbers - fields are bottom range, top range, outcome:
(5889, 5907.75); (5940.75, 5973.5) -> 1.15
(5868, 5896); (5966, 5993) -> 1.11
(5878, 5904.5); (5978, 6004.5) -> 1.17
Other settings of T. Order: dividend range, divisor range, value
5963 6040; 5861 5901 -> 1.12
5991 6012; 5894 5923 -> 1.11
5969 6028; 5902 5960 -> 1.06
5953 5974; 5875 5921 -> 1.10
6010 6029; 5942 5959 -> 1.04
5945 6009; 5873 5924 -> 1.10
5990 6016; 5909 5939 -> 1.06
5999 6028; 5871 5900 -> 1.12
